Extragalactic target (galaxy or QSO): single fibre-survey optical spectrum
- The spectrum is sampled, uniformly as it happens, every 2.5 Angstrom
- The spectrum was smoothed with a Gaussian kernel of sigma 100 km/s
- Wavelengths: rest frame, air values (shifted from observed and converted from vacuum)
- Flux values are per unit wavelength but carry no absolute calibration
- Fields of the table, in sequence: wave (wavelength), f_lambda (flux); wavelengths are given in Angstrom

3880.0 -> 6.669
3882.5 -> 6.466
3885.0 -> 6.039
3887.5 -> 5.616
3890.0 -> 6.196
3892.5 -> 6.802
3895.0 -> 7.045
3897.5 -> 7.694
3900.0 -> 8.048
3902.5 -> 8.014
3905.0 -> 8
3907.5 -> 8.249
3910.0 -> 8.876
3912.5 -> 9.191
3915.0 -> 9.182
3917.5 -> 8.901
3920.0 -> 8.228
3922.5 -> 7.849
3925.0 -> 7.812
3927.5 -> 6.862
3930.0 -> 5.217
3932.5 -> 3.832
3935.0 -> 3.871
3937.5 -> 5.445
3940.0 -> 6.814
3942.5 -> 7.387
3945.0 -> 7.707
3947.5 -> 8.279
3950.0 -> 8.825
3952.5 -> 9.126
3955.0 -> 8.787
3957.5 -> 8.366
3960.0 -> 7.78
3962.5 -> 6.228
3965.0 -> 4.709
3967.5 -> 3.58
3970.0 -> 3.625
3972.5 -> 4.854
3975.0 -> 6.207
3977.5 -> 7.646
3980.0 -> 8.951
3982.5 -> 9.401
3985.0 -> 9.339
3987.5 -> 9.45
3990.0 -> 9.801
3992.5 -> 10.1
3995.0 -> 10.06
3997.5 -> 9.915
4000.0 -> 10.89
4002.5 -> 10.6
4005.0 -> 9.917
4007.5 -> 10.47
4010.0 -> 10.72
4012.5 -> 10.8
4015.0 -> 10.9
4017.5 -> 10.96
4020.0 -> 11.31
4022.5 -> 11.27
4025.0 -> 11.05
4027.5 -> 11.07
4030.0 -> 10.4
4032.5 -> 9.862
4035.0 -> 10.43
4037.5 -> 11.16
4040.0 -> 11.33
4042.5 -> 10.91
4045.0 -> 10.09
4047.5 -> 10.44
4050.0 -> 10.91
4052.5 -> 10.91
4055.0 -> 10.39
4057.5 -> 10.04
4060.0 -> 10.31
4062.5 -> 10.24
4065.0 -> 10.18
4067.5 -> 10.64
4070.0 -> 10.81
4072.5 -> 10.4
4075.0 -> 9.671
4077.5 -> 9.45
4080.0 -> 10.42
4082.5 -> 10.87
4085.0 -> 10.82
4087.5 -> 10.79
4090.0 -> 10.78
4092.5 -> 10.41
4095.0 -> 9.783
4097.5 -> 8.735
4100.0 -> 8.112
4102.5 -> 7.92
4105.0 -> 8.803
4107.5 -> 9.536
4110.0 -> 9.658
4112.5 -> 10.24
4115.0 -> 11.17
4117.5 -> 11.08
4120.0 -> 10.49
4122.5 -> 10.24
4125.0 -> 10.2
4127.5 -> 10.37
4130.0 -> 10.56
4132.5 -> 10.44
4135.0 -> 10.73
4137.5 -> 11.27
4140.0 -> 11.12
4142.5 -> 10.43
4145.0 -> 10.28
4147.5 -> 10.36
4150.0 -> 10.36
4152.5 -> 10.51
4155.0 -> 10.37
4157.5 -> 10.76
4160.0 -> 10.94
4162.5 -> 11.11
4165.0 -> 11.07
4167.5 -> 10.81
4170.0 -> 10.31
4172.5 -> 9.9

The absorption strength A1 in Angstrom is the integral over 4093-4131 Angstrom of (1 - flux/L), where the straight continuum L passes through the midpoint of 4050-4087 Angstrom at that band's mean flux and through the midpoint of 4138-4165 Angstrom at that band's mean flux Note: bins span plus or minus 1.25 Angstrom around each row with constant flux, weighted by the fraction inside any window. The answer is 2.7 Angstrom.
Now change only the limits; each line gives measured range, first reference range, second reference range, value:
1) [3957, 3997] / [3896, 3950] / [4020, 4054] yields 6.79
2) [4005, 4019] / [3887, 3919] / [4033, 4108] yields -1.98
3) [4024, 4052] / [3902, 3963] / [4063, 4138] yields -4.63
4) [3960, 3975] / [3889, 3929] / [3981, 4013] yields 6.98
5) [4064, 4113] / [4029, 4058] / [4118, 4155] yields 3.09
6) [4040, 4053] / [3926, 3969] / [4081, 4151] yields -2.95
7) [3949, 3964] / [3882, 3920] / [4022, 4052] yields 1.33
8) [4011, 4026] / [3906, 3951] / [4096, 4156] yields -4.22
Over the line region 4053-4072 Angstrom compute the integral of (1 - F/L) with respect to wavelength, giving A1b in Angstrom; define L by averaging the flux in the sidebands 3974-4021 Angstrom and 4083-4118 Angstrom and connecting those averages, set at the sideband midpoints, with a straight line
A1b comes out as -1.0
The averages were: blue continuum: 9.88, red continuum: 9.84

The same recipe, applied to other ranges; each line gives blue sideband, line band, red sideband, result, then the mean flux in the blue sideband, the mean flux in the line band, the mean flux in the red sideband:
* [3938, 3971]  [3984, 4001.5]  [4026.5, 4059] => -2.8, 7.01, 9.95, 10.6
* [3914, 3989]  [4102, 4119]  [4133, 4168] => 0.2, 7.14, 9.86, 10.7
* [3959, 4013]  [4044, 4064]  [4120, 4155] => -2.3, 8.38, 10.4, 10.5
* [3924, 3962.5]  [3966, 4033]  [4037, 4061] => -2.3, 7.04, 9.35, 10.6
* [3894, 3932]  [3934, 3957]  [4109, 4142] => 2.4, 7.87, 7.43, 10.6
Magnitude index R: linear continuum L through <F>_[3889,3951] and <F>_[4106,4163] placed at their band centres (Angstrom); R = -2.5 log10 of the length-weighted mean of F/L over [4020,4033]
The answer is -0.21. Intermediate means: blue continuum 7.37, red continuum 10.5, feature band 10.8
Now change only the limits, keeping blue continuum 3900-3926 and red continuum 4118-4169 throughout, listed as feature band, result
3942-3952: 0.07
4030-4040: -0.11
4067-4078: -0.03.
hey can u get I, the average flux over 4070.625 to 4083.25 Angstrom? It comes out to 10.2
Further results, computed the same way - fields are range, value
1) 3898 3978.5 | 7.11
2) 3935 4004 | 7.86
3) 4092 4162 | 10.2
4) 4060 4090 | 10.4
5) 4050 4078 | 10.3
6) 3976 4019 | 9.98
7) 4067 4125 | 10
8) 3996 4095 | 10.6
